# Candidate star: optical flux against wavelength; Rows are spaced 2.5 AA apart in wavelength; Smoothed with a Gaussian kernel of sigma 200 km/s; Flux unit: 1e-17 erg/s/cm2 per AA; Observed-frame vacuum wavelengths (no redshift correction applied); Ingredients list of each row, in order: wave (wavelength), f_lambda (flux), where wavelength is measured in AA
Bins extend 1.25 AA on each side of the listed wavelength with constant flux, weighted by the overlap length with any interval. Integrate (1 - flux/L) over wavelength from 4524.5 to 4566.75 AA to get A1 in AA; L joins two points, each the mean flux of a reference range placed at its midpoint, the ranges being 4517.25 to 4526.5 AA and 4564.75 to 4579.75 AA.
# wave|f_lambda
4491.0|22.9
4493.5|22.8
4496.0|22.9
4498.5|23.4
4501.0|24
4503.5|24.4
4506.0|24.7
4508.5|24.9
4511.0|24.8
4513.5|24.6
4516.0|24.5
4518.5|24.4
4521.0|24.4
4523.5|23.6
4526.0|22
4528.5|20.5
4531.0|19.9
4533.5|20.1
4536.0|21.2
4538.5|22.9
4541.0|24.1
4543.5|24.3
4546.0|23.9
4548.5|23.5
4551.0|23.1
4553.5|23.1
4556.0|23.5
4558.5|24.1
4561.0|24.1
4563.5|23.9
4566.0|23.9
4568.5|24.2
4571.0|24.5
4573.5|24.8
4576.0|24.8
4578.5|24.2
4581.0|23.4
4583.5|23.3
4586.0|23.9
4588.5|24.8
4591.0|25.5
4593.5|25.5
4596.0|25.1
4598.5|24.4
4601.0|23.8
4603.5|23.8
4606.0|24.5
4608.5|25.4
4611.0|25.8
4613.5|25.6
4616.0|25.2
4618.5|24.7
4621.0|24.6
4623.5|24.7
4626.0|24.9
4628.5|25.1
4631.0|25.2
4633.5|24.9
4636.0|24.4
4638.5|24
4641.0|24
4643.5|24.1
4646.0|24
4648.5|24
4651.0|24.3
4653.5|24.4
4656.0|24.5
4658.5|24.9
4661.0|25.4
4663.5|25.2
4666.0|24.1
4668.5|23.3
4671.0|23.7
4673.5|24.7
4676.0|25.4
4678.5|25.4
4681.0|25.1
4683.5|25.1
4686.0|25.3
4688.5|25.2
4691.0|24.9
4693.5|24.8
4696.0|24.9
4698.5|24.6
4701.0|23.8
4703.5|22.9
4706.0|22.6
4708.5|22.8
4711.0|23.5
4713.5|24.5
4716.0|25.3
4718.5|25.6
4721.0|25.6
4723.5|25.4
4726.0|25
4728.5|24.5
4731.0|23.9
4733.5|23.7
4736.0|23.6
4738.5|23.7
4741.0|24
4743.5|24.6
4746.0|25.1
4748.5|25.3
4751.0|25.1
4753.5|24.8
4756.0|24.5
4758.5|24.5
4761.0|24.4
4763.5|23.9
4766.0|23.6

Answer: 2.2 AA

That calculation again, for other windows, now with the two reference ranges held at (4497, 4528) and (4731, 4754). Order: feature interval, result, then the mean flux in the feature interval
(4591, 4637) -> -1.3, 24.9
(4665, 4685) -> -0.3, 24.6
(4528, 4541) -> 1.5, 21.2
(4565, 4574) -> -0.1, 24.3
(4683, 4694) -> -0.3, 25.1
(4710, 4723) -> -0.3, 25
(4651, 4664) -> -0.3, 24.8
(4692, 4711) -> 0.4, 23.8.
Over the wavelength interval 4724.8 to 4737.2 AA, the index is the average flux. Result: 24.1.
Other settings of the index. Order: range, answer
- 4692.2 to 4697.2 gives 24.9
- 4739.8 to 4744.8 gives 24.3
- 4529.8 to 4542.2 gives 21.6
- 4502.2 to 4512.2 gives 24.7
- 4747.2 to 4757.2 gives 24.9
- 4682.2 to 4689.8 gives 25.2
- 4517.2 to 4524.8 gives 24.1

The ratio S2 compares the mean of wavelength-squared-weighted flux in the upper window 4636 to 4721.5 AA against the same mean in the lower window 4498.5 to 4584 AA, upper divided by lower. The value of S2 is 1.10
